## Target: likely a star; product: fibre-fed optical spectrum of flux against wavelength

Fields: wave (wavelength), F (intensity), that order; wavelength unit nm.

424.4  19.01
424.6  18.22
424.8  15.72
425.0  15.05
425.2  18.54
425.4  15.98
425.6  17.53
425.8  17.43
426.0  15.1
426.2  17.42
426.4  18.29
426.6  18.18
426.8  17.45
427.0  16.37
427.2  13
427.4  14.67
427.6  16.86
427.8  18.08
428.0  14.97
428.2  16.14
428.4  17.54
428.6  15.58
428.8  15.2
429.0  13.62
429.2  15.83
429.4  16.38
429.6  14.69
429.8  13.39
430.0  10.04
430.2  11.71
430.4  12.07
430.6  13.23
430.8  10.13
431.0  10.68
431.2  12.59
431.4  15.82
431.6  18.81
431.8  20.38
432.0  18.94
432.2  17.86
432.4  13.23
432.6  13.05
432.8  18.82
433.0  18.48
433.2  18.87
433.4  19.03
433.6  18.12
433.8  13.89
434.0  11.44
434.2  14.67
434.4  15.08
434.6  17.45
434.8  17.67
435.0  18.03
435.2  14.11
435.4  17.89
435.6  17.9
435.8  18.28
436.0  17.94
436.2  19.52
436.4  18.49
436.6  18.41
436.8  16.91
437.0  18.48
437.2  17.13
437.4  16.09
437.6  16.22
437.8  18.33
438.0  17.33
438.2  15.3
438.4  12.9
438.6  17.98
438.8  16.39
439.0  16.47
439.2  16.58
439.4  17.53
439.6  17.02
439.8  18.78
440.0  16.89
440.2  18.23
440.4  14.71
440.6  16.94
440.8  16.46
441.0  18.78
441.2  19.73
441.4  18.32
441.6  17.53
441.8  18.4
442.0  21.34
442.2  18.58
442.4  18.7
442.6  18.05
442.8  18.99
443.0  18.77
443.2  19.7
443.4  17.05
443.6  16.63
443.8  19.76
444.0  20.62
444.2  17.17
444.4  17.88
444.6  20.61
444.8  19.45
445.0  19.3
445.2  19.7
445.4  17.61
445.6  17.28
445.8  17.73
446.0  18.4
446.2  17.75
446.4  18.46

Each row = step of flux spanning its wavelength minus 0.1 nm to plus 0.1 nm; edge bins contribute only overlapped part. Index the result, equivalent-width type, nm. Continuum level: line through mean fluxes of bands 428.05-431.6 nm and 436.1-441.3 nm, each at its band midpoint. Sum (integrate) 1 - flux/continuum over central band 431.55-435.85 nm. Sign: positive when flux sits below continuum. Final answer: -0.42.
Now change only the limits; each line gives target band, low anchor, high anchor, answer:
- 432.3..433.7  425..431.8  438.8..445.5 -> -0.07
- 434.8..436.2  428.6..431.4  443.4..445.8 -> -0.21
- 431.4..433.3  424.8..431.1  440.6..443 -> -0.15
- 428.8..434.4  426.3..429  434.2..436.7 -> 0.61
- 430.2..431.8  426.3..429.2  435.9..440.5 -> 0.27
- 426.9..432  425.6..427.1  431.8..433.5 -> 0.75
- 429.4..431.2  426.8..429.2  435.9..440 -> 0.42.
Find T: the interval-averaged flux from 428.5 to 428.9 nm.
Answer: 15.4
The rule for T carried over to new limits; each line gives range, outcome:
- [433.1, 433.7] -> 18.7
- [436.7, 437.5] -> 17.2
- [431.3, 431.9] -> 18.3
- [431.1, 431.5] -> 14.2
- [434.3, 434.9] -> 16.7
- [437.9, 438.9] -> 16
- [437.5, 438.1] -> 17.3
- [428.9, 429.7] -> 15.1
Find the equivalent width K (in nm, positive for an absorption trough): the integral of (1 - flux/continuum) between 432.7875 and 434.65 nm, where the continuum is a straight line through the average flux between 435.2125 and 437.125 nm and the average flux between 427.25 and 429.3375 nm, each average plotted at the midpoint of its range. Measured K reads 0.09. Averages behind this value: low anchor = 15.8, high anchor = 18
